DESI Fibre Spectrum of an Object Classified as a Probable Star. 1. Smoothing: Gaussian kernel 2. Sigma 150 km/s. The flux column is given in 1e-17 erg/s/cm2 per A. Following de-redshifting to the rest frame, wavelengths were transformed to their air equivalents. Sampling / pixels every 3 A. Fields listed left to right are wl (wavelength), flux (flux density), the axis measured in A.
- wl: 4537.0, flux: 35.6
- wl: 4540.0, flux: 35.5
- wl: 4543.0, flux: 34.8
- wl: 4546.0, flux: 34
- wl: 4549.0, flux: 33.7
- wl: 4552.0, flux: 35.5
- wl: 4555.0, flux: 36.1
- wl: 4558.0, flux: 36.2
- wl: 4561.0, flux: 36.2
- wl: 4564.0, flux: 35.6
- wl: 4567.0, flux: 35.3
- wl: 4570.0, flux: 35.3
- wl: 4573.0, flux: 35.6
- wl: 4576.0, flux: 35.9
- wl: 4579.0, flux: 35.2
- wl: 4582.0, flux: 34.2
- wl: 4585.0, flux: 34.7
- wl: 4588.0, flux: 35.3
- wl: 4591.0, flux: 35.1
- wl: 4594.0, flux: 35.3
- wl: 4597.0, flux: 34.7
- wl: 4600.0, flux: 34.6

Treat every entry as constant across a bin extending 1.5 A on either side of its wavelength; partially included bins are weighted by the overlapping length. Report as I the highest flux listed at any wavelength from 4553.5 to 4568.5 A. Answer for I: 36.2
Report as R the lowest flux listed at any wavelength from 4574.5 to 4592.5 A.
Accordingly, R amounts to 34.2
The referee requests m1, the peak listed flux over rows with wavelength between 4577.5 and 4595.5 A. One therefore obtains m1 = 35.3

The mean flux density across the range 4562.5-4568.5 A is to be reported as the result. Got 35.4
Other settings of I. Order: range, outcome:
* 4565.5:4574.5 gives 35.6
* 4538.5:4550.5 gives 35.5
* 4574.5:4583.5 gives 35.9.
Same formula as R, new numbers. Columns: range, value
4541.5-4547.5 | 34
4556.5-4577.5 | 35.3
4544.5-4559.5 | 33.7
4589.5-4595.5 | 35.1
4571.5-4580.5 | 35.2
